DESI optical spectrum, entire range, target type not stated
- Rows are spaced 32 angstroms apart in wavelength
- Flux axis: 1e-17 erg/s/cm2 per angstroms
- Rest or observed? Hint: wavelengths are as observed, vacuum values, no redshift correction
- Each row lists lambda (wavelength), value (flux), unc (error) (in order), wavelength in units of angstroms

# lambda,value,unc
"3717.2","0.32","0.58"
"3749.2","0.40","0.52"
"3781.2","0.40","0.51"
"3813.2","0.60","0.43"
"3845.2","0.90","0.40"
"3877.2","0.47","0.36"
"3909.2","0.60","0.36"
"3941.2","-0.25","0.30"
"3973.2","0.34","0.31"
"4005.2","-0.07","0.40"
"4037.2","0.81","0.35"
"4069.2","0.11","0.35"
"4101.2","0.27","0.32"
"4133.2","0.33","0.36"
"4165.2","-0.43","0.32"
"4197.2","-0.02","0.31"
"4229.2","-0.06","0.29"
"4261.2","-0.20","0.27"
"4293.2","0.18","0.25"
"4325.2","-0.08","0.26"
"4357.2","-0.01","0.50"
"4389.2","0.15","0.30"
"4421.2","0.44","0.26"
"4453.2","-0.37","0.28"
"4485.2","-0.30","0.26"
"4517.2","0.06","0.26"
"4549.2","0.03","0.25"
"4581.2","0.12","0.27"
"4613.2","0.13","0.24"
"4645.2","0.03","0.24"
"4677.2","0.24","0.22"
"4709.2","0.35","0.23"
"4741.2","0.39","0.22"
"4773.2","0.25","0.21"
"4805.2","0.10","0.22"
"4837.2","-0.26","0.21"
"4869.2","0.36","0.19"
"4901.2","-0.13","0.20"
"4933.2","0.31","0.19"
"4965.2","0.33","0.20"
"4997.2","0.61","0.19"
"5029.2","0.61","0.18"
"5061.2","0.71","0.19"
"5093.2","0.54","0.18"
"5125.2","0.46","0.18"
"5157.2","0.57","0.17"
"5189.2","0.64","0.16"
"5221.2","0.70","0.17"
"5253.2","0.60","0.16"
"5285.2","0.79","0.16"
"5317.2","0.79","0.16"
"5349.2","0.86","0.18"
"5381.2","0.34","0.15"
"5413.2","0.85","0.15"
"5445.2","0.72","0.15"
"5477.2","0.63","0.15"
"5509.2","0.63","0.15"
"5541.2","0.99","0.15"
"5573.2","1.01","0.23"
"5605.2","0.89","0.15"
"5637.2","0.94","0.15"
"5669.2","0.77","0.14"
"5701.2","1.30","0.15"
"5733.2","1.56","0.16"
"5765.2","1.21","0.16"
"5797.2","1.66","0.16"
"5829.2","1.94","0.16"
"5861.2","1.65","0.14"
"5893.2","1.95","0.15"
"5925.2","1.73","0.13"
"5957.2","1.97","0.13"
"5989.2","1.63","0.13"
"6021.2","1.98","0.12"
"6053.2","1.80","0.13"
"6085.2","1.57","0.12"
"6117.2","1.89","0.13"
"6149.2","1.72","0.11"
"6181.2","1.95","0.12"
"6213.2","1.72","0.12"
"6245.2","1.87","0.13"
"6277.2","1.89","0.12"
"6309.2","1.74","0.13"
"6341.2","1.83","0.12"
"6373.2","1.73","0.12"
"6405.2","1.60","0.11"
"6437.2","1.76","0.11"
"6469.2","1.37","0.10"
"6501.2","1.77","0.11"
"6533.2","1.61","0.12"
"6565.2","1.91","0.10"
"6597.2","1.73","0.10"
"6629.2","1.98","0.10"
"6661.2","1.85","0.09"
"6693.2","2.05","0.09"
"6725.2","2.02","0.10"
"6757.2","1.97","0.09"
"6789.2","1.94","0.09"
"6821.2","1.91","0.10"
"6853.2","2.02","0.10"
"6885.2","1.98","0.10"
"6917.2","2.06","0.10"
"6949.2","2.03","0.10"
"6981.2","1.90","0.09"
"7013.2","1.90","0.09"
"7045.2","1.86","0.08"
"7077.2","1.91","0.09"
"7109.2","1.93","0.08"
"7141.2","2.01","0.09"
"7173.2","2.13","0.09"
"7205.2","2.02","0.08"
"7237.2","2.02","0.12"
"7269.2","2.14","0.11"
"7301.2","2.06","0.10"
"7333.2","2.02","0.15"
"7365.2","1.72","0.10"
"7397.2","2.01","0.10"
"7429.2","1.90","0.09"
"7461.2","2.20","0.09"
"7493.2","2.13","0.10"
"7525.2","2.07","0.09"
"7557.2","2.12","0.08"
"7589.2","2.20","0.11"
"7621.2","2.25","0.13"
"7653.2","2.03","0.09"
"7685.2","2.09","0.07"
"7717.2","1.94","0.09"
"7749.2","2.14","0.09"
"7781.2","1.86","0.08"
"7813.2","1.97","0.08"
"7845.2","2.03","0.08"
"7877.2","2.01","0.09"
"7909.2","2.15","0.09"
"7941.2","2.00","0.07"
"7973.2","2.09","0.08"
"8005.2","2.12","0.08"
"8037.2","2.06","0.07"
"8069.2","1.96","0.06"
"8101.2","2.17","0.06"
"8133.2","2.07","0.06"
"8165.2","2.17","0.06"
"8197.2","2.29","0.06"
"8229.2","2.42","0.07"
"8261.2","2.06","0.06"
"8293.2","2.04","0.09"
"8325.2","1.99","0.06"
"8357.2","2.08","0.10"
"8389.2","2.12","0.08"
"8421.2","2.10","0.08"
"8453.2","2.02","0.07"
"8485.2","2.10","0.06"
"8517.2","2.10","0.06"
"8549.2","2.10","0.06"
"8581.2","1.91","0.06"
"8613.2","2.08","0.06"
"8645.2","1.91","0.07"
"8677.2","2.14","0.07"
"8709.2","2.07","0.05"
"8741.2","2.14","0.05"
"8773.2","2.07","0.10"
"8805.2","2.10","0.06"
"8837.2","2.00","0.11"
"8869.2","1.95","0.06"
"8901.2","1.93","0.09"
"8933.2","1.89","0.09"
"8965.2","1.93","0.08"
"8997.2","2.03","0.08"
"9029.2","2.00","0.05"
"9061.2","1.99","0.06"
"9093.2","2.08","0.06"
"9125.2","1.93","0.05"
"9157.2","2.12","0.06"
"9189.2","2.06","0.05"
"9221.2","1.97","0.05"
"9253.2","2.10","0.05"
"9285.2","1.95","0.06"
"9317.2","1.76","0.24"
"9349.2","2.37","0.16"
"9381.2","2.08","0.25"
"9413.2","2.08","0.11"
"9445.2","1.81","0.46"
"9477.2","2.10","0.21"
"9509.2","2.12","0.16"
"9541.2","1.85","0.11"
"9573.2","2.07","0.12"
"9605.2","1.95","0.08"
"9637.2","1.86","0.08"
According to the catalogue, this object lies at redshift 0.25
